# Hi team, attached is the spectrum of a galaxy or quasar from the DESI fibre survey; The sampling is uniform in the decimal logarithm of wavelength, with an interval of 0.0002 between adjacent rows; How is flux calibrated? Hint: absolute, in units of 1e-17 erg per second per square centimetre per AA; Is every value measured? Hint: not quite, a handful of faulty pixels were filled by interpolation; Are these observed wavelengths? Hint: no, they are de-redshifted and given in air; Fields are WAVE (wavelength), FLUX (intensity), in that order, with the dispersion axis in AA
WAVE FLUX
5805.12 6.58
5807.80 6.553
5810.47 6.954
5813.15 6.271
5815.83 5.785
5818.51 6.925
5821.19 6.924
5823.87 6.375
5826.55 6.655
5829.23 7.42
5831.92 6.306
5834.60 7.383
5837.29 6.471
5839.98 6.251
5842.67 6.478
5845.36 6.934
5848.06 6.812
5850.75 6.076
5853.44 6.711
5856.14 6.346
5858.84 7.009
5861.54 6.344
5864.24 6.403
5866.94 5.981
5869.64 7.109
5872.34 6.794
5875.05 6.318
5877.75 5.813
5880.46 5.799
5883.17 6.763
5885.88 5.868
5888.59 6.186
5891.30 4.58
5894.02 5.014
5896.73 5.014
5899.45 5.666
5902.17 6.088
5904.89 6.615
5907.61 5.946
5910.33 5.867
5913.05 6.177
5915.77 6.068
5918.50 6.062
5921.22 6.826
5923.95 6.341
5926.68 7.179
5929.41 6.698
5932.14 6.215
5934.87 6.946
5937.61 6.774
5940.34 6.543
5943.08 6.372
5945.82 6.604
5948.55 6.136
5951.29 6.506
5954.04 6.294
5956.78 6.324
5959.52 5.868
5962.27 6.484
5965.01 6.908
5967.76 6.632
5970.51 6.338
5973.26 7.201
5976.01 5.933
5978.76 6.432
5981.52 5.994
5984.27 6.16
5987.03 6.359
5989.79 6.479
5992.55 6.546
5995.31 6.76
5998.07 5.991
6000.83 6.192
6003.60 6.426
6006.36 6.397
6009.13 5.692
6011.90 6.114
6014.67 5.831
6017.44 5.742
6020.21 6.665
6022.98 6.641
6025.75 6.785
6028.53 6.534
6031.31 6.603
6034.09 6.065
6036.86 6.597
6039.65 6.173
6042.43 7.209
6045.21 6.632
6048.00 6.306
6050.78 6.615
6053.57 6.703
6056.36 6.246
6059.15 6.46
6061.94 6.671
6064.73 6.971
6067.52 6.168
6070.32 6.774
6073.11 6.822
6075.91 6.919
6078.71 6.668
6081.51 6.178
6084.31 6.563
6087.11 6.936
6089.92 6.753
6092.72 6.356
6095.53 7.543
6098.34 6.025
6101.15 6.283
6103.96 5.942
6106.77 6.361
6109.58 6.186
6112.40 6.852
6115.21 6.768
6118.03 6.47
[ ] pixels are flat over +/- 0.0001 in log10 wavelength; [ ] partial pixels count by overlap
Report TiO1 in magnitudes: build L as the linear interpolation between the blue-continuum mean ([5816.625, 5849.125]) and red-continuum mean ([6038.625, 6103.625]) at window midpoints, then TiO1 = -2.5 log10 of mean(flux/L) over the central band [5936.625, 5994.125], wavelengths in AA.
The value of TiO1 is 0.039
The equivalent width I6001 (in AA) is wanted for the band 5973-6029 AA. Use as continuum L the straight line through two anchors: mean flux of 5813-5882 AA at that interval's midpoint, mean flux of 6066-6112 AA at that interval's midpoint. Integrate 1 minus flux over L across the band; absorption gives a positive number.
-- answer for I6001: 2.0 AA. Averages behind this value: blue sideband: 6.53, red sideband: 6.54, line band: 6.31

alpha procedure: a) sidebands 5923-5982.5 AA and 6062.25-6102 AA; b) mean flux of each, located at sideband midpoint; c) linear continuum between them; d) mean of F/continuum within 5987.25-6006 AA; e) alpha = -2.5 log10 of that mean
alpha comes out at 0.02 mag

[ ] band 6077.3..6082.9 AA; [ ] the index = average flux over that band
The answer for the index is 6.42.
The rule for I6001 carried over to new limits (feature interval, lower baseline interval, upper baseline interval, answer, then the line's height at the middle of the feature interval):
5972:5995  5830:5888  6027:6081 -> 0.5 AA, 6.54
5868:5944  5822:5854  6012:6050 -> 4.4 AA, 6.58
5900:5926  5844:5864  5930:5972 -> 1.1 AA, 6.52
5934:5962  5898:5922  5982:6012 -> -1.1 AA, 6.19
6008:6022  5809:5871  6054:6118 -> 1.2 AA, 6.58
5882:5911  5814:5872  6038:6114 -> 3.6 AA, 6.6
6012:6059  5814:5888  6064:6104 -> 1.0 AA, 6.59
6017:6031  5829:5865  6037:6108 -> 0.1 AA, 6.58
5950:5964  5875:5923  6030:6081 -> -0.3 AA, 6.17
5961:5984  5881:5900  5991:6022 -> -1.7 AA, 6.04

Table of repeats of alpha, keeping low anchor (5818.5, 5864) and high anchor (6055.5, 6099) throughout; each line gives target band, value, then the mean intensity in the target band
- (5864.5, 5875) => 0.01 mag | 6.57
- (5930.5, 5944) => 0.01 mag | 6.58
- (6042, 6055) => 0.00 mag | 6.65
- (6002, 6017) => 0.10 mag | 6.07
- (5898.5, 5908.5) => 0.09 mag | 6.1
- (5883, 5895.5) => 0.19 mag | 5.57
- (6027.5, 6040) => 0.04 mag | 6.41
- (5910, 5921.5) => 0.08 mag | 6.17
